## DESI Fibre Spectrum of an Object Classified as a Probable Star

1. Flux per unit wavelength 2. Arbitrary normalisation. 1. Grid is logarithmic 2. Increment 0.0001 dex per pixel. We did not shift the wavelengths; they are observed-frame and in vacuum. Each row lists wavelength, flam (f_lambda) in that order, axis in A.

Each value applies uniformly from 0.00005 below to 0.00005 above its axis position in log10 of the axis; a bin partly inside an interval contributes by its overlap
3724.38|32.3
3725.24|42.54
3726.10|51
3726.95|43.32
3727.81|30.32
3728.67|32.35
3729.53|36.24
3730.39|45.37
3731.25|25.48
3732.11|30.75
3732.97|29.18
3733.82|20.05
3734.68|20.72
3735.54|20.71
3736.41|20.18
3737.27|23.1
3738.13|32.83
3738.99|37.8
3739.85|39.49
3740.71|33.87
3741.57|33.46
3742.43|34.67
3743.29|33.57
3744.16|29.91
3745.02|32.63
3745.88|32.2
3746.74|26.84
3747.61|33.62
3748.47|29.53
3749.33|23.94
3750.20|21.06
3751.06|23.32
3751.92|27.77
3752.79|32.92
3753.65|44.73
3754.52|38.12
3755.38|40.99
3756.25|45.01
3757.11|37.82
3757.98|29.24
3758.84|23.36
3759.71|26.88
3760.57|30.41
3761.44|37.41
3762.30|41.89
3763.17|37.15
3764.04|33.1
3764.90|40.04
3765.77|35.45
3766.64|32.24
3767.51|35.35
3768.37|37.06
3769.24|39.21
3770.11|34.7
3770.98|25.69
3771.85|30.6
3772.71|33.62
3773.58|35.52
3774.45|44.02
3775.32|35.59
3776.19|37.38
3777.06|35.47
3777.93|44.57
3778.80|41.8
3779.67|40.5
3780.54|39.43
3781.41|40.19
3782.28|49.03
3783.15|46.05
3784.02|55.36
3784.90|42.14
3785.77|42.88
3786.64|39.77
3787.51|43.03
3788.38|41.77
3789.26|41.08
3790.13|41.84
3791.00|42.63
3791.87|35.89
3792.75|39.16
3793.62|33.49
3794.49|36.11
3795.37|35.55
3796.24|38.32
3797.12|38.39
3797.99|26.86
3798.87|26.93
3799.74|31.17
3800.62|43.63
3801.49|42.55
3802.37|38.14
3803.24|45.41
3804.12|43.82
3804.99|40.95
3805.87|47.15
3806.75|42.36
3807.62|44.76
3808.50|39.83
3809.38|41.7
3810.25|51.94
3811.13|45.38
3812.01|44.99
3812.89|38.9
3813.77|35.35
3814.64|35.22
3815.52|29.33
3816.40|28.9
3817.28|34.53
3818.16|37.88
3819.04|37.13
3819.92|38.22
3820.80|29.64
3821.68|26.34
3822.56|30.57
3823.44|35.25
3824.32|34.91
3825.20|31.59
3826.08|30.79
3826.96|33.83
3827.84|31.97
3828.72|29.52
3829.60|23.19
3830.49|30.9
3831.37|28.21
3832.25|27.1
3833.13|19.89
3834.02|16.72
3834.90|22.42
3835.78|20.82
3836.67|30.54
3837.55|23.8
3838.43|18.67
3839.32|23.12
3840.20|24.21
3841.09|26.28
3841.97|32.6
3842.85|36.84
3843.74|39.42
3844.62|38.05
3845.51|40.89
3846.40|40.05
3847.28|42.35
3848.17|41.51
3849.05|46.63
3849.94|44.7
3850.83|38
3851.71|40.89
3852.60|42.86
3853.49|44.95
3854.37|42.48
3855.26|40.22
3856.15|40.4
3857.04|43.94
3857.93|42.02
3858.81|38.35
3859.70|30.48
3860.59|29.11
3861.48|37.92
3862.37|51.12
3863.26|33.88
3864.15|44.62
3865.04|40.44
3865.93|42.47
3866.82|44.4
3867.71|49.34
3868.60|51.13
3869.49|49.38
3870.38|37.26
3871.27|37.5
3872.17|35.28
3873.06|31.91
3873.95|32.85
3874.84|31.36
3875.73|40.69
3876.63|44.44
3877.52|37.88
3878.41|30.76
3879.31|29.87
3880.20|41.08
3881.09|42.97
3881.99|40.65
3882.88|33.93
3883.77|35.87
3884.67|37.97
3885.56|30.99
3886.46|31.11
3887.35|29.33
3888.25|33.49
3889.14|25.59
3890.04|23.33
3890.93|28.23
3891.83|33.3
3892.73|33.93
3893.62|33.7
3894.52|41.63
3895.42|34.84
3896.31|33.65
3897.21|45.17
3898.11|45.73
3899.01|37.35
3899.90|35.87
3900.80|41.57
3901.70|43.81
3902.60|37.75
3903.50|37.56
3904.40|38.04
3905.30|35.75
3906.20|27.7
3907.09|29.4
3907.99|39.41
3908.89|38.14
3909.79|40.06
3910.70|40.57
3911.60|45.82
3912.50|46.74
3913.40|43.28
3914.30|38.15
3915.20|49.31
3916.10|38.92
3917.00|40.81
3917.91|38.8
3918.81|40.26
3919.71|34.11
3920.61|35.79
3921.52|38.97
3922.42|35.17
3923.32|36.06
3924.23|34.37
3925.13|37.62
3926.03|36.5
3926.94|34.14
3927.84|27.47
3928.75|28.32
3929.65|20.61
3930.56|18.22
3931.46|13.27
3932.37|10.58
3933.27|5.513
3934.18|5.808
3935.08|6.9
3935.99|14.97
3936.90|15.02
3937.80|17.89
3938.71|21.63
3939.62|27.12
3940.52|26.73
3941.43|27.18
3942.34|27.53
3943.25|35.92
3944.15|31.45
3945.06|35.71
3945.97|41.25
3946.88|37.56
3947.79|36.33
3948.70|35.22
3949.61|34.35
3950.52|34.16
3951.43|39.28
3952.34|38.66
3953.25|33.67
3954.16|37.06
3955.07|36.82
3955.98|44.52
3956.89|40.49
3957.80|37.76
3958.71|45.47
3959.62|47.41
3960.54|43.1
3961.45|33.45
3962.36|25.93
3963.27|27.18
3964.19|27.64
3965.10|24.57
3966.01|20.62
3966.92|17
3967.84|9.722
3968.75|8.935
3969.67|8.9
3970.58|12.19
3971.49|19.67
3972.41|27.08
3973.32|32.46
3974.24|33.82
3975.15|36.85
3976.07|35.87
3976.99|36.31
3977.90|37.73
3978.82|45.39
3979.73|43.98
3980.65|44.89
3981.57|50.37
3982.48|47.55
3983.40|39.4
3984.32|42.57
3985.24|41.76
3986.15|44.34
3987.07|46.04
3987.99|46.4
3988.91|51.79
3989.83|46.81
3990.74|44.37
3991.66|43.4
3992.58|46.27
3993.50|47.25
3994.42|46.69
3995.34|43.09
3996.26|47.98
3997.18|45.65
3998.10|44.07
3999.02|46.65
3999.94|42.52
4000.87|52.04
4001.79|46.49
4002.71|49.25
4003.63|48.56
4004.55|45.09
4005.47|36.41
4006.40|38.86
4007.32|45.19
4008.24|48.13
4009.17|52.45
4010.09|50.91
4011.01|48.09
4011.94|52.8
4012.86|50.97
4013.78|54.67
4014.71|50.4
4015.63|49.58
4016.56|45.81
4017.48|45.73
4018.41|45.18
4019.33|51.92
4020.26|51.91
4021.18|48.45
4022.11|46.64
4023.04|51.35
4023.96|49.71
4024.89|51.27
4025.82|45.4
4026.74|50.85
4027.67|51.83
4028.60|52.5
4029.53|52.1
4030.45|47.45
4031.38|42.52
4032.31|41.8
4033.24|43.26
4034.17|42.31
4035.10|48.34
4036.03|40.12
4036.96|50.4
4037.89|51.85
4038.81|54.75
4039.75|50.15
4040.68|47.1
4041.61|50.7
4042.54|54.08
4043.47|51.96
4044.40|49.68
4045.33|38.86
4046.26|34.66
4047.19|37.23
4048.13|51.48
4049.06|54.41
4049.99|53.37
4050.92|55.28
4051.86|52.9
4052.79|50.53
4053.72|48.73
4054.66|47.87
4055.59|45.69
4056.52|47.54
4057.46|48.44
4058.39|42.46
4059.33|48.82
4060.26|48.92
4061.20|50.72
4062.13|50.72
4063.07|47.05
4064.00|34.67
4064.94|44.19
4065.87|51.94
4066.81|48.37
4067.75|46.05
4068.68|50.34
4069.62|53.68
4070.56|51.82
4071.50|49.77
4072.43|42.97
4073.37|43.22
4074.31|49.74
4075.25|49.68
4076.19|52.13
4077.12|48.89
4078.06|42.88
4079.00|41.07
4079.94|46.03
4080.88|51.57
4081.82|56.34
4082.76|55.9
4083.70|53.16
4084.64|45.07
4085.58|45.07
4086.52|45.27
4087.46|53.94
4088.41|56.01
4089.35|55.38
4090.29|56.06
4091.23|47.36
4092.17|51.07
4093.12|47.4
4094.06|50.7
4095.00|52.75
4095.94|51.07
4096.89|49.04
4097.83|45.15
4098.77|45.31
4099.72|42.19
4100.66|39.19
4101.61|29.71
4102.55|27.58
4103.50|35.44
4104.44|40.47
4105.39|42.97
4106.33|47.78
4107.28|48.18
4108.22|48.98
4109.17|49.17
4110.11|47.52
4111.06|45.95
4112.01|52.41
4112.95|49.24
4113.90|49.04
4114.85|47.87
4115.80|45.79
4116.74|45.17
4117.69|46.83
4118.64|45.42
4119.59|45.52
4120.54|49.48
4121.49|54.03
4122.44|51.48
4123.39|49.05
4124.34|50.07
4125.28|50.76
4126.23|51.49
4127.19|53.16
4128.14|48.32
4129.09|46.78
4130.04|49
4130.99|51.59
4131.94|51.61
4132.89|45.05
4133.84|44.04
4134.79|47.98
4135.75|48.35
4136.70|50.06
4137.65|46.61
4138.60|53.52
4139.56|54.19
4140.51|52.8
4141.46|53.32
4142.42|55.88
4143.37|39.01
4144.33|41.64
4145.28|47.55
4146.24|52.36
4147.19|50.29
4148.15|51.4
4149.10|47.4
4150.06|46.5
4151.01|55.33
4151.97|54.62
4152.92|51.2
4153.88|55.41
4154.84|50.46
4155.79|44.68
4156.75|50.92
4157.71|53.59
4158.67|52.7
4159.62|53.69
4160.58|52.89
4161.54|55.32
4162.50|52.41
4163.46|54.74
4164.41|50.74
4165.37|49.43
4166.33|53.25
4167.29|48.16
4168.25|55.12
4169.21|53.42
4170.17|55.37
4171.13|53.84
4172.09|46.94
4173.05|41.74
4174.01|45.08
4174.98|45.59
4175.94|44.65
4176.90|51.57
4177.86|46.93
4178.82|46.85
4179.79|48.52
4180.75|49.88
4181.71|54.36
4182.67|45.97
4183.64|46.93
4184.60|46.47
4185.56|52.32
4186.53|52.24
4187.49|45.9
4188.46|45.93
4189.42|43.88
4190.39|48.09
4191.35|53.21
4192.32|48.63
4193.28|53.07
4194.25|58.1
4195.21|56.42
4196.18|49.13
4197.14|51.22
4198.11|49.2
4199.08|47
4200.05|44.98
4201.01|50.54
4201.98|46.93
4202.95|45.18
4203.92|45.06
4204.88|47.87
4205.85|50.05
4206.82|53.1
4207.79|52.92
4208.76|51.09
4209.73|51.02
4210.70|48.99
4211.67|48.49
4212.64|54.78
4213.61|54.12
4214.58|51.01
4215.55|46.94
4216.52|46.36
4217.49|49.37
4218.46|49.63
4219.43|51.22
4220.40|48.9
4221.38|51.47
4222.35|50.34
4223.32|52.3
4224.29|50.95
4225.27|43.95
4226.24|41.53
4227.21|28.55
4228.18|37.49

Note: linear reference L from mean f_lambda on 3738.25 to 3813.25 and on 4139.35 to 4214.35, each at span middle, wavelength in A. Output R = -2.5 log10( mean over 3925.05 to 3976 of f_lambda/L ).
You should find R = 0.47 mag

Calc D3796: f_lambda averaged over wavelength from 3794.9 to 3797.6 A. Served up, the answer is 37.2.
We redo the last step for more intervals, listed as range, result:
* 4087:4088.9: 54.8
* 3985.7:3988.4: 45.5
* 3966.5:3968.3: 13.2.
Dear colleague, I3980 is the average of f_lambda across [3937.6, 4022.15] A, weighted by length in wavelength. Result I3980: 39.2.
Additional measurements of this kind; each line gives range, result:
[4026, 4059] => 48.1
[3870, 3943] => 32.9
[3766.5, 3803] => 38.5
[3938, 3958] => 34.3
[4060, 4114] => 47.5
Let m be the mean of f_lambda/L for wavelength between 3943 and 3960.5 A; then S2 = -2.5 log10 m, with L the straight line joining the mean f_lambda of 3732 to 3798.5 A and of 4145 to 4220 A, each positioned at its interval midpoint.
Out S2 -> 0.098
